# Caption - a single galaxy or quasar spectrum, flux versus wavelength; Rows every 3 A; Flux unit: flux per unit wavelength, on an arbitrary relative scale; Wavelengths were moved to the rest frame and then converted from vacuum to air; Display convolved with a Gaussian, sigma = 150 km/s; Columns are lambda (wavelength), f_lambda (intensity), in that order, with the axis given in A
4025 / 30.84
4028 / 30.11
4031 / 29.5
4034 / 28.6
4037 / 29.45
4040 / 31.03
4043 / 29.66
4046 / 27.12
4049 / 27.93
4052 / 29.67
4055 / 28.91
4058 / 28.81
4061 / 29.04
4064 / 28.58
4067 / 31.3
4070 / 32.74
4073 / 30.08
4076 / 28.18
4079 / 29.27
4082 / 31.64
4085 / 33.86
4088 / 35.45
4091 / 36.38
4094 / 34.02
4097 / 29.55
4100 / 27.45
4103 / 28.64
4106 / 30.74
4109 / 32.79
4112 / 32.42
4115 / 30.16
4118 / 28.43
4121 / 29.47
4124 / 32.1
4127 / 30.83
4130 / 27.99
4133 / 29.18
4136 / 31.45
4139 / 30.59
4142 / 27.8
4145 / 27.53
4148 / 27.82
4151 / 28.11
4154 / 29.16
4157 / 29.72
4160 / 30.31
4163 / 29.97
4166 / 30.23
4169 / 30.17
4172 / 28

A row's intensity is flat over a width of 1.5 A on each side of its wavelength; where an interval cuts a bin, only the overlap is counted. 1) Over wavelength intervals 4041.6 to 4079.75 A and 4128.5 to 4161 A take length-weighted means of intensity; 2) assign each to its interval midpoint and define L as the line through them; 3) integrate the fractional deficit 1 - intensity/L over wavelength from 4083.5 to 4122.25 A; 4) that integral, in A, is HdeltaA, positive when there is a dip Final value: -3.1 A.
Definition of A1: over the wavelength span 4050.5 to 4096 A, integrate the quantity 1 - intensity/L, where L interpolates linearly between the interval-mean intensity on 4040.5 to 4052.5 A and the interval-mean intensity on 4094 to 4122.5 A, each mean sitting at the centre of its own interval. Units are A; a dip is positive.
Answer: -2.8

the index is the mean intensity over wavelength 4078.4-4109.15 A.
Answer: 31.8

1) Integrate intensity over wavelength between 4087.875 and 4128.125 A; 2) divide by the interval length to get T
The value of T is 31.2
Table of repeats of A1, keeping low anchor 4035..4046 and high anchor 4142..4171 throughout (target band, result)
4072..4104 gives -2.2 A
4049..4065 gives 0.3 A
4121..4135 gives -0.4 A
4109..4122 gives -0.5 A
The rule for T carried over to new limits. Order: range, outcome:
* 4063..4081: 30.1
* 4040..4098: 30.7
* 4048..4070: 29.4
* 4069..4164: 30.4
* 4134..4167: 29.3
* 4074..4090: 31.8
